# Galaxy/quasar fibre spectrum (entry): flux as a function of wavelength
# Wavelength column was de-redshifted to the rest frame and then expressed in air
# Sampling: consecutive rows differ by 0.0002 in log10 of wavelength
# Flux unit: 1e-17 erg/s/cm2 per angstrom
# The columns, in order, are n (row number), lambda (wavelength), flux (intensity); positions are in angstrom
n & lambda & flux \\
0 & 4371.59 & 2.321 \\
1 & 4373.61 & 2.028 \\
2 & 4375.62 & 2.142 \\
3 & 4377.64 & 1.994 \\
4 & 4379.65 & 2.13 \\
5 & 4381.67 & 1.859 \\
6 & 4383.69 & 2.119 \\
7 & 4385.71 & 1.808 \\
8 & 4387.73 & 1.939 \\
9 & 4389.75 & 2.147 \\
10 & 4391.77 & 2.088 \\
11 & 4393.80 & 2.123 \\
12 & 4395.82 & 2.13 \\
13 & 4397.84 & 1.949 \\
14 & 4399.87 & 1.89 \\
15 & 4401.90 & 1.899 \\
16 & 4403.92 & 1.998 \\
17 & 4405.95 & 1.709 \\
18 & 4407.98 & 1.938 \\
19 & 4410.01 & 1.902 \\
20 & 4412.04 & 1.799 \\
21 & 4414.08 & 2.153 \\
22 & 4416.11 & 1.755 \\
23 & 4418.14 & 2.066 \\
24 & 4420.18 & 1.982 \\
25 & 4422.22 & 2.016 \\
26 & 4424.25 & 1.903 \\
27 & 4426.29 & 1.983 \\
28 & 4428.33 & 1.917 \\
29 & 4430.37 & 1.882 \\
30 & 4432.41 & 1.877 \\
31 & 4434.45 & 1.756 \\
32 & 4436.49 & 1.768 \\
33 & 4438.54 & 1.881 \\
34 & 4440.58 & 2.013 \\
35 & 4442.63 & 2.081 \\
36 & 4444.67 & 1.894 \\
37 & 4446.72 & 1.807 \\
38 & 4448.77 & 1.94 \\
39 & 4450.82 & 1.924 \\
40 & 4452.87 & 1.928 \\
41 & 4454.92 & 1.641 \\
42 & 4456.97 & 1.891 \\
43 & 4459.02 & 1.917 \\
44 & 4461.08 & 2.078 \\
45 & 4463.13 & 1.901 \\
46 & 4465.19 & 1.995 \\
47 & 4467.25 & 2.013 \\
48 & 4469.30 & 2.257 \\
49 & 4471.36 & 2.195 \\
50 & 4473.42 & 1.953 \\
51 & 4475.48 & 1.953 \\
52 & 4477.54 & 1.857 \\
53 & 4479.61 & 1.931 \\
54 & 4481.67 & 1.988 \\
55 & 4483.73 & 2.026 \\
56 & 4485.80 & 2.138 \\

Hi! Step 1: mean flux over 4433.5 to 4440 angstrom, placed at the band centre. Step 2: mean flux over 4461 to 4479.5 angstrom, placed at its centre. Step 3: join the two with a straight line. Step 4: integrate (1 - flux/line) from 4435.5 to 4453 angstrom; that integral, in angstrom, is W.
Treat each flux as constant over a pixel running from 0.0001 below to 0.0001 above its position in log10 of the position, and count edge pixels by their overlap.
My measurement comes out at -0.51 angstrom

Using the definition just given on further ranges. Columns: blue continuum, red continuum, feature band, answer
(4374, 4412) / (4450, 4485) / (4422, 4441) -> 0.81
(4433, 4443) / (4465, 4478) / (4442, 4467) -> 0.59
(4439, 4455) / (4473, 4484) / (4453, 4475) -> -0.54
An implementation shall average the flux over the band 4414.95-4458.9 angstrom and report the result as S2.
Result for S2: 1.9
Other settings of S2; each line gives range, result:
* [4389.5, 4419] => 1.96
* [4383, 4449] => 1.94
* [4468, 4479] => 2.04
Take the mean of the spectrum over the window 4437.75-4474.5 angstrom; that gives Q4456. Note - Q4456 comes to 1.96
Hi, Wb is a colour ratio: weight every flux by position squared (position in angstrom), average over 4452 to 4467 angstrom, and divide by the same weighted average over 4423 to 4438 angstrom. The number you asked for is 1.03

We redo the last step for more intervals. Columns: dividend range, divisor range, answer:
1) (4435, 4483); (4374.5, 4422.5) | 1.01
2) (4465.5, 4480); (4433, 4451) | 1.08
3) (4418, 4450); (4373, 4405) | 0.97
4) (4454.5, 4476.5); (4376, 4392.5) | 1.03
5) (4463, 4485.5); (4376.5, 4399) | 1.03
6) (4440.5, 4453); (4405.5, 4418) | 1.04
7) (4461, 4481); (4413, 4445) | 1.06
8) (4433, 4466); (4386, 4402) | 0.97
